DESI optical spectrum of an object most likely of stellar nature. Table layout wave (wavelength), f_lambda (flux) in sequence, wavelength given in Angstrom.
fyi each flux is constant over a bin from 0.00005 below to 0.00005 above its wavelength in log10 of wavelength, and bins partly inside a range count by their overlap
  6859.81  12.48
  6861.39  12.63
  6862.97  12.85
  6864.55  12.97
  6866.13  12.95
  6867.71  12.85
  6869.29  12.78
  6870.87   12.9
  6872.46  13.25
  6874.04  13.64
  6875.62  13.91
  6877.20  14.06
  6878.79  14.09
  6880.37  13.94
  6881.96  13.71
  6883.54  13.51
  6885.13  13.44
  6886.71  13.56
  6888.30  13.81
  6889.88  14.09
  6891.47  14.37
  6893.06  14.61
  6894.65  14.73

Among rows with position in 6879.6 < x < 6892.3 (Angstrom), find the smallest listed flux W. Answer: 13.44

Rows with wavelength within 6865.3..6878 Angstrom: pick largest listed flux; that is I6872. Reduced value 14.06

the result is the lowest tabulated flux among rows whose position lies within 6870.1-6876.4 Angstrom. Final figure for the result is 12.9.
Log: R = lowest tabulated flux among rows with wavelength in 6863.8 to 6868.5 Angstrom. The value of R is 12.85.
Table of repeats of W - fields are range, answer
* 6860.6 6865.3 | 12.63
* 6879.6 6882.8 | 13.71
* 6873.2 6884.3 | 13.51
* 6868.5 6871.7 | 12.78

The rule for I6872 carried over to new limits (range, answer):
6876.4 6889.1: 14.09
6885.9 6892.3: 14.37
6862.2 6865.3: 12.97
